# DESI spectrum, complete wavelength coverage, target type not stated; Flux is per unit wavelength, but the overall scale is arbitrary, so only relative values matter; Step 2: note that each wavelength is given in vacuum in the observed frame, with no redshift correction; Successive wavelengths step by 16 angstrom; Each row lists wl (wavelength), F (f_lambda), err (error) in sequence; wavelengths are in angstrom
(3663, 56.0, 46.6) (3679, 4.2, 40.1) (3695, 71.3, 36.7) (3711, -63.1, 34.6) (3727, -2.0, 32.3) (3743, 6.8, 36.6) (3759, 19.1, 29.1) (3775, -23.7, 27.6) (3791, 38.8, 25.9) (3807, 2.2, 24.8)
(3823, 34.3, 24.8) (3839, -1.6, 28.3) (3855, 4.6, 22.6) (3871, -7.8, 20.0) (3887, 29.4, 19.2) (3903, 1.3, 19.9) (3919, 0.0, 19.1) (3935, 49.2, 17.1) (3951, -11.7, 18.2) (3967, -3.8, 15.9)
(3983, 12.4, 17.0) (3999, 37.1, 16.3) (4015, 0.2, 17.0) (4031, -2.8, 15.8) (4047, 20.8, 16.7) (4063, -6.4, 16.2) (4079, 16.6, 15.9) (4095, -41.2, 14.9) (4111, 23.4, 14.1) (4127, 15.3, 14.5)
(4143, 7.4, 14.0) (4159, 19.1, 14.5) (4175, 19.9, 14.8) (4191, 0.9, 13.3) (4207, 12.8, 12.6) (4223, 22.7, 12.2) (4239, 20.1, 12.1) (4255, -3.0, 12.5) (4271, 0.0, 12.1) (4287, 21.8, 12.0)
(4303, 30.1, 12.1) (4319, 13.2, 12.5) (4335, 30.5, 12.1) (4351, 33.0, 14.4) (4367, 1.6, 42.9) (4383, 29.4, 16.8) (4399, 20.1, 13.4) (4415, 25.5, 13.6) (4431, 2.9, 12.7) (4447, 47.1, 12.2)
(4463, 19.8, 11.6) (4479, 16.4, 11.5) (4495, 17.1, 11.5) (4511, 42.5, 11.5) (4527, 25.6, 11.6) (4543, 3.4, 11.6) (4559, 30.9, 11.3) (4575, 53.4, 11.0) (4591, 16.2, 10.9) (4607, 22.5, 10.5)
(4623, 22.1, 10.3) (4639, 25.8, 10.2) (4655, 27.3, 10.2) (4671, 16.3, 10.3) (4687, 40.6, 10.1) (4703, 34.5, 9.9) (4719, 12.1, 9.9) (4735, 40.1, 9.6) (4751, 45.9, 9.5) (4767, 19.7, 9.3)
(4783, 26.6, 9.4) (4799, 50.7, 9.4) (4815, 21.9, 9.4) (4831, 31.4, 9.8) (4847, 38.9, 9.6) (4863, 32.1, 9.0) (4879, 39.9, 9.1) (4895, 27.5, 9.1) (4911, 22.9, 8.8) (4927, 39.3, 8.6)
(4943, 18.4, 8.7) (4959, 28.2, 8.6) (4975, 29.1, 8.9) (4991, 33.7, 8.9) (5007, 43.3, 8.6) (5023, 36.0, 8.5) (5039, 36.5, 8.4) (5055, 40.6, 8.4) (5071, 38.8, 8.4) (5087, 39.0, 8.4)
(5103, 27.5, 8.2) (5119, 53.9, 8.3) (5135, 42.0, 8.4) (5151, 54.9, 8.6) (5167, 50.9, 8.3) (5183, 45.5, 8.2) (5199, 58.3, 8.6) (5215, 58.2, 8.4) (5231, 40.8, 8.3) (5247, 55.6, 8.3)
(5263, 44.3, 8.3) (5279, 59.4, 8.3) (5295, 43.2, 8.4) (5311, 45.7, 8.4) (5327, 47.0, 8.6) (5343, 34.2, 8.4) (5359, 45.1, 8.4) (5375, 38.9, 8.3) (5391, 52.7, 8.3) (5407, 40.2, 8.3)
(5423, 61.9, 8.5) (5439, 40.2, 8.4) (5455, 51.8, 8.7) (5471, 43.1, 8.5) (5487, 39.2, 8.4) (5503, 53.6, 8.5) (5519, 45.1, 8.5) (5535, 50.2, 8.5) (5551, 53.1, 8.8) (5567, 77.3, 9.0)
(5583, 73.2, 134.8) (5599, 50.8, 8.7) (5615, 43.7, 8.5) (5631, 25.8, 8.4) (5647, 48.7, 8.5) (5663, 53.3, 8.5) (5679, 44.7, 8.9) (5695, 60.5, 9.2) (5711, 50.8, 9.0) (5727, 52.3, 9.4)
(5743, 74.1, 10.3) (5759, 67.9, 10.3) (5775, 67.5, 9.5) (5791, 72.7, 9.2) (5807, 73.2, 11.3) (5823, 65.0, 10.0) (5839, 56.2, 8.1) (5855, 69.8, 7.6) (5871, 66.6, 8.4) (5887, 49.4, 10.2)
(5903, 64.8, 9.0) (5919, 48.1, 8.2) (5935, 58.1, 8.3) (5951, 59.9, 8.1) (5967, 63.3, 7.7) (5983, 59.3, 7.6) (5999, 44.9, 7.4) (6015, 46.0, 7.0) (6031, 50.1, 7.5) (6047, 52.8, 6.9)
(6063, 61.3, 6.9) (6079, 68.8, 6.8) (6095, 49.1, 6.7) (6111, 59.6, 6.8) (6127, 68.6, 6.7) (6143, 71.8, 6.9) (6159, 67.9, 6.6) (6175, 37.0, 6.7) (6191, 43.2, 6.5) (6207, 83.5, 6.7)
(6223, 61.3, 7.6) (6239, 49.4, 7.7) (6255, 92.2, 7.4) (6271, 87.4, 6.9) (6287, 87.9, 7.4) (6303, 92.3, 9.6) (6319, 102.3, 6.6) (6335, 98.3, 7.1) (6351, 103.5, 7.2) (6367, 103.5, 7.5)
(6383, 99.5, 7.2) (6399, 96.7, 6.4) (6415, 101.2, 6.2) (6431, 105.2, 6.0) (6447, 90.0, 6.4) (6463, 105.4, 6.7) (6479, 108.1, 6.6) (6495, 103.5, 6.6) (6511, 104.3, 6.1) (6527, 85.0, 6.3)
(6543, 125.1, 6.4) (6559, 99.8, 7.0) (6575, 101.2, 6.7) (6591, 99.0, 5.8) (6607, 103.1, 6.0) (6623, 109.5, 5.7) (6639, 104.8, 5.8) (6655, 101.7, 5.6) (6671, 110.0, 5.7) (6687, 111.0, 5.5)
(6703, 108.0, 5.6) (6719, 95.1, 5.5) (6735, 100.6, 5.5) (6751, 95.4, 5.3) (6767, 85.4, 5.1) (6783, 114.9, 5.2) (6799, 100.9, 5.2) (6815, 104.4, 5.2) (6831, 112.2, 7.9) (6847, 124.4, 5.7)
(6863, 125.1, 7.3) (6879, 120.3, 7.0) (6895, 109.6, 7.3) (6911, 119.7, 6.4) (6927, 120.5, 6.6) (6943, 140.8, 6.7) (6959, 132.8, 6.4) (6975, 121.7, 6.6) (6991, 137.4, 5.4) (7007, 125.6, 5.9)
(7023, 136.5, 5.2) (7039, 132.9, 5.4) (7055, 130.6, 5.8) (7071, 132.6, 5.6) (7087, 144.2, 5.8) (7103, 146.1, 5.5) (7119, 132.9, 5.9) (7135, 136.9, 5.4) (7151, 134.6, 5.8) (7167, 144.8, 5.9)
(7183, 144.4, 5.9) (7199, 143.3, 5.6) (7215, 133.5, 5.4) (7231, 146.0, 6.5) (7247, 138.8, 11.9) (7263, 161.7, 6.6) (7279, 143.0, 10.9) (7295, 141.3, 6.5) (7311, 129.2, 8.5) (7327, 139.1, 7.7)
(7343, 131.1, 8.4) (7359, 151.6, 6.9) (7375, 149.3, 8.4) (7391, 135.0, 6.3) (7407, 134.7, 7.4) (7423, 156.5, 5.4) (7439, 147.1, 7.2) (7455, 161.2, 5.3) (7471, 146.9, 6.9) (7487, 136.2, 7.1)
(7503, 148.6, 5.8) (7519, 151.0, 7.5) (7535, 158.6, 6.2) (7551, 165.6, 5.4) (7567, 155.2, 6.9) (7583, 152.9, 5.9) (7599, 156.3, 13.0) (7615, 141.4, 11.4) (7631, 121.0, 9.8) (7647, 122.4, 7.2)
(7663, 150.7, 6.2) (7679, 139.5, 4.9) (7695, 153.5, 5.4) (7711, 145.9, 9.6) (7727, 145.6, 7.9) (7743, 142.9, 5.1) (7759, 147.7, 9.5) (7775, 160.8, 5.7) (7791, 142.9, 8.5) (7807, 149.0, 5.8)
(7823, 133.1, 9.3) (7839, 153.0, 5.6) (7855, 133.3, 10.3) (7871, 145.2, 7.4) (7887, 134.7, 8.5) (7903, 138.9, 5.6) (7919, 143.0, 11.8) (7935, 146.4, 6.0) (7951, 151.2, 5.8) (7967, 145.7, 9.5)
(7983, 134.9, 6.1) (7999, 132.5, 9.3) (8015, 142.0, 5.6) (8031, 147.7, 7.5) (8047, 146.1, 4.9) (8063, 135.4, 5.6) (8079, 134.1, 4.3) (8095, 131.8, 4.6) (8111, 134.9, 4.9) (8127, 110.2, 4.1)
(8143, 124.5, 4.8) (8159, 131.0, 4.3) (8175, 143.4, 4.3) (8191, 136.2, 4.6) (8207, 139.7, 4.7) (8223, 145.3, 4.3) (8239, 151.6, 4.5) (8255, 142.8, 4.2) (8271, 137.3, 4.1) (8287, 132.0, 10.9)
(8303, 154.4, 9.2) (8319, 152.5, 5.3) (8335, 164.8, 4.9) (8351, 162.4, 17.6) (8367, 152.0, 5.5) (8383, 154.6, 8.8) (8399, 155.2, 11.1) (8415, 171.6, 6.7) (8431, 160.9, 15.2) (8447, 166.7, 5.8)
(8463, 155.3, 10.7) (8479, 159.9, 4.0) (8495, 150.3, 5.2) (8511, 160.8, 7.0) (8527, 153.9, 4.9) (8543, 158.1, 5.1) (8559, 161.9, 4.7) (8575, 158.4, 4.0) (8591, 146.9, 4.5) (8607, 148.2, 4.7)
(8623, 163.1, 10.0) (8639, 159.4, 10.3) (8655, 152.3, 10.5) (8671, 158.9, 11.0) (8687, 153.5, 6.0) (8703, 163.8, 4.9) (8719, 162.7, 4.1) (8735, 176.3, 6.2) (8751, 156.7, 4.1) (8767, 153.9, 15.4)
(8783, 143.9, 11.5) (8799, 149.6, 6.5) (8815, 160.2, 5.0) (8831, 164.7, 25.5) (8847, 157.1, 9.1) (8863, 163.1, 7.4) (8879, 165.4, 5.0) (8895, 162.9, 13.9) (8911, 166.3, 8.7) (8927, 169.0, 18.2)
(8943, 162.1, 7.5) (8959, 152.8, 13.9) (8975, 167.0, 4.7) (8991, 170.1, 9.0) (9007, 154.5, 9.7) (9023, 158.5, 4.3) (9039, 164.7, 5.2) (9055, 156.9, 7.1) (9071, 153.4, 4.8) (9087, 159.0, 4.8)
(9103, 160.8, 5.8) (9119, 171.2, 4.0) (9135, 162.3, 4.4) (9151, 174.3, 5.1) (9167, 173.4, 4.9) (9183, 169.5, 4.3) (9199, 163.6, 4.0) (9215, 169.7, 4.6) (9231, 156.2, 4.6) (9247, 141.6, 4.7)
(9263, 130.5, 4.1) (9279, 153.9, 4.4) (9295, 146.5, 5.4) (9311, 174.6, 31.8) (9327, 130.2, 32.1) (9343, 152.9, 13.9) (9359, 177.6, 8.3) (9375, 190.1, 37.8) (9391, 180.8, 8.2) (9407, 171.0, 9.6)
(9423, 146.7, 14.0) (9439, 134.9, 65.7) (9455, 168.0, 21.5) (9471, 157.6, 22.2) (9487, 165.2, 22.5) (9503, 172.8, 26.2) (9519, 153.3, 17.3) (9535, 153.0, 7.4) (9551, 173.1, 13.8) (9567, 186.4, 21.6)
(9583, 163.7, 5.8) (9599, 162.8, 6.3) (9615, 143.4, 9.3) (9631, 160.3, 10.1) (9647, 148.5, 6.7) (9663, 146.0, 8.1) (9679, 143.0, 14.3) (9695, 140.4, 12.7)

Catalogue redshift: 0.57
